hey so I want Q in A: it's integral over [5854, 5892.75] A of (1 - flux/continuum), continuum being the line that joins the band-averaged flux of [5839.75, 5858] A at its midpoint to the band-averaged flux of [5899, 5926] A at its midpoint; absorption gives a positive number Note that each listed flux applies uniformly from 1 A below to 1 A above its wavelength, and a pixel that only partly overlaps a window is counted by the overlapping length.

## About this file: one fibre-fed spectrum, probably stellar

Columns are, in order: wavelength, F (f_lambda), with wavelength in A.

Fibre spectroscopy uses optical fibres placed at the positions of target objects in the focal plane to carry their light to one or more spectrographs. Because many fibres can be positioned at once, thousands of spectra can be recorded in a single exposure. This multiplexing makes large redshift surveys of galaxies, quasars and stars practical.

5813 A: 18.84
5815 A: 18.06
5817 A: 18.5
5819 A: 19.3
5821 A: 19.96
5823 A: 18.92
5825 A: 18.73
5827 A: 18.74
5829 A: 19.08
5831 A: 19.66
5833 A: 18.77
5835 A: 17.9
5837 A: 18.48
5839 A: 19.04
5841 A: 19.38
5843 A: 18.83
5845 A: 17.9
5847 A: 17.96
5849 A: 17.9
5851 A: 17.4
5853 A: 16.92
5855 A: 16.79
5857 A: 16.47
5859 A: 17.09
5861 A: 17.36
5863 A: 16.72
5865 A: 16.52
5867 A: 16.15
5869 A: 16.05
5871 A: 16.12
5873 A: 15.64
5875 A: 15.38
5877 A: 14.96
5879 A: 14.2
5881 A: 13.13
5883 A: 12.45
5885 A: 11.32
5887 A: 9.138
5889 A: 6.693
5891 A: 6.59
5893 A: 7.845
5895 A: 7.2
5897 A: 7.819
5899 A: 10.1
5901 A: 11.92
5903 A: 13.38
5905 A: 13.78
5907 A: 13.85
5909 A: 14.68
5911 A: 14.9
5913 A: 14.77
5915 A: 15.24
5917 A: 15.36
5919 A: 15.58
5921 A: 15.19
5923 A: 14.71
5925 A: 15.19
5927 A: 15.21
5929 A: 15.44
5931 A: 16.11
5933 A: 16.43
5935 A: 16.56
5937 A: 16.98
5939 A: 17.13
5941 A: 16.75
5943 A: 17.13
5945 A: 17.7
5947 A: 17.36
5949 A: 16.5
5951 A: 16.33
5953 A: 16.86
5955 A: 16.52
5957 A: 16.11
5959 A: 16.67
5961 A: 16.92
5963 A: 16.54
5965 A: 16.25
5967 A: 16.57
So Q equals 5.9 A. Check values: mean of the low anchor 17.7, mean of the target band 14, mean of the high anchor 14.3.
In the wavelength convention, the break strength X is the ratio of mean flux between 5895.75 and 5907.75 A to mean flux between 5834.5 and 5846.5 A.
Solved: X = 0.63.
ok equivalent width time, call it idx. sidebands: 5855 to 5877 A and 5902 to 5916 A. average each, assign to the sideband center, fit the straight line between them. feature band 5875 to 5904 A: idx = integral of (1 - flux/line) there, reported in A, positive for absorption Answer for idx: 8.80 A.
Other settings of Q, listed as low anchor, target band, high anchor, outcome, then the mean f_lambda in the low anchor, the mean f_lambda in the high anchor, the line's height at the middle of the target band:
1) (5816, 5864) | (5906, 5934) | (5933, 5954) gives 3.28 A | 18.2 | 16.9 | 17.2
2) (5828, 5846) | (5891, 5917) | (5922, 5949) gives 7.69 A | 18.8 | 16.4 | 17.1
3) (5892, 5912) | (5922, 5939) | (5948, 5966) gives -2.13 A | 11.5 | 16.5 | 14.1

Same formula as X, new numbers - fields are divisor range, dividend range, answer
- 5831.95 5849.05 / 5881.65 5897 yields 0.48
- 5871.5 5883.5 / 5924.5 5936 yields 1.10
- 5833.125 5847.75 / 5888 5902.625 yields 0.46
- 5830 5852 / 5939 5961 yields 0.91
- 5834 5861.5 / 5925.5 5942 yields 0.91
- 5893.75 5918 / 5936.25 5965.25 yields 1.32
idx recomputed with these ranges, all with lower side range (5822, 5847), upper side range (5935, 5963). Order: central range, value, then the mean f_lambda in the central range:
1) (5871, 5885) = 3.0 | 14.2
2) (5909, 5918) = 1.2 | 15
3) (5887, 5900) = 7.3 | 7.82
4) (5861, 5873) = 1.2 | 16.3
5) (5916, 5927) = 1.3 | 15.2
